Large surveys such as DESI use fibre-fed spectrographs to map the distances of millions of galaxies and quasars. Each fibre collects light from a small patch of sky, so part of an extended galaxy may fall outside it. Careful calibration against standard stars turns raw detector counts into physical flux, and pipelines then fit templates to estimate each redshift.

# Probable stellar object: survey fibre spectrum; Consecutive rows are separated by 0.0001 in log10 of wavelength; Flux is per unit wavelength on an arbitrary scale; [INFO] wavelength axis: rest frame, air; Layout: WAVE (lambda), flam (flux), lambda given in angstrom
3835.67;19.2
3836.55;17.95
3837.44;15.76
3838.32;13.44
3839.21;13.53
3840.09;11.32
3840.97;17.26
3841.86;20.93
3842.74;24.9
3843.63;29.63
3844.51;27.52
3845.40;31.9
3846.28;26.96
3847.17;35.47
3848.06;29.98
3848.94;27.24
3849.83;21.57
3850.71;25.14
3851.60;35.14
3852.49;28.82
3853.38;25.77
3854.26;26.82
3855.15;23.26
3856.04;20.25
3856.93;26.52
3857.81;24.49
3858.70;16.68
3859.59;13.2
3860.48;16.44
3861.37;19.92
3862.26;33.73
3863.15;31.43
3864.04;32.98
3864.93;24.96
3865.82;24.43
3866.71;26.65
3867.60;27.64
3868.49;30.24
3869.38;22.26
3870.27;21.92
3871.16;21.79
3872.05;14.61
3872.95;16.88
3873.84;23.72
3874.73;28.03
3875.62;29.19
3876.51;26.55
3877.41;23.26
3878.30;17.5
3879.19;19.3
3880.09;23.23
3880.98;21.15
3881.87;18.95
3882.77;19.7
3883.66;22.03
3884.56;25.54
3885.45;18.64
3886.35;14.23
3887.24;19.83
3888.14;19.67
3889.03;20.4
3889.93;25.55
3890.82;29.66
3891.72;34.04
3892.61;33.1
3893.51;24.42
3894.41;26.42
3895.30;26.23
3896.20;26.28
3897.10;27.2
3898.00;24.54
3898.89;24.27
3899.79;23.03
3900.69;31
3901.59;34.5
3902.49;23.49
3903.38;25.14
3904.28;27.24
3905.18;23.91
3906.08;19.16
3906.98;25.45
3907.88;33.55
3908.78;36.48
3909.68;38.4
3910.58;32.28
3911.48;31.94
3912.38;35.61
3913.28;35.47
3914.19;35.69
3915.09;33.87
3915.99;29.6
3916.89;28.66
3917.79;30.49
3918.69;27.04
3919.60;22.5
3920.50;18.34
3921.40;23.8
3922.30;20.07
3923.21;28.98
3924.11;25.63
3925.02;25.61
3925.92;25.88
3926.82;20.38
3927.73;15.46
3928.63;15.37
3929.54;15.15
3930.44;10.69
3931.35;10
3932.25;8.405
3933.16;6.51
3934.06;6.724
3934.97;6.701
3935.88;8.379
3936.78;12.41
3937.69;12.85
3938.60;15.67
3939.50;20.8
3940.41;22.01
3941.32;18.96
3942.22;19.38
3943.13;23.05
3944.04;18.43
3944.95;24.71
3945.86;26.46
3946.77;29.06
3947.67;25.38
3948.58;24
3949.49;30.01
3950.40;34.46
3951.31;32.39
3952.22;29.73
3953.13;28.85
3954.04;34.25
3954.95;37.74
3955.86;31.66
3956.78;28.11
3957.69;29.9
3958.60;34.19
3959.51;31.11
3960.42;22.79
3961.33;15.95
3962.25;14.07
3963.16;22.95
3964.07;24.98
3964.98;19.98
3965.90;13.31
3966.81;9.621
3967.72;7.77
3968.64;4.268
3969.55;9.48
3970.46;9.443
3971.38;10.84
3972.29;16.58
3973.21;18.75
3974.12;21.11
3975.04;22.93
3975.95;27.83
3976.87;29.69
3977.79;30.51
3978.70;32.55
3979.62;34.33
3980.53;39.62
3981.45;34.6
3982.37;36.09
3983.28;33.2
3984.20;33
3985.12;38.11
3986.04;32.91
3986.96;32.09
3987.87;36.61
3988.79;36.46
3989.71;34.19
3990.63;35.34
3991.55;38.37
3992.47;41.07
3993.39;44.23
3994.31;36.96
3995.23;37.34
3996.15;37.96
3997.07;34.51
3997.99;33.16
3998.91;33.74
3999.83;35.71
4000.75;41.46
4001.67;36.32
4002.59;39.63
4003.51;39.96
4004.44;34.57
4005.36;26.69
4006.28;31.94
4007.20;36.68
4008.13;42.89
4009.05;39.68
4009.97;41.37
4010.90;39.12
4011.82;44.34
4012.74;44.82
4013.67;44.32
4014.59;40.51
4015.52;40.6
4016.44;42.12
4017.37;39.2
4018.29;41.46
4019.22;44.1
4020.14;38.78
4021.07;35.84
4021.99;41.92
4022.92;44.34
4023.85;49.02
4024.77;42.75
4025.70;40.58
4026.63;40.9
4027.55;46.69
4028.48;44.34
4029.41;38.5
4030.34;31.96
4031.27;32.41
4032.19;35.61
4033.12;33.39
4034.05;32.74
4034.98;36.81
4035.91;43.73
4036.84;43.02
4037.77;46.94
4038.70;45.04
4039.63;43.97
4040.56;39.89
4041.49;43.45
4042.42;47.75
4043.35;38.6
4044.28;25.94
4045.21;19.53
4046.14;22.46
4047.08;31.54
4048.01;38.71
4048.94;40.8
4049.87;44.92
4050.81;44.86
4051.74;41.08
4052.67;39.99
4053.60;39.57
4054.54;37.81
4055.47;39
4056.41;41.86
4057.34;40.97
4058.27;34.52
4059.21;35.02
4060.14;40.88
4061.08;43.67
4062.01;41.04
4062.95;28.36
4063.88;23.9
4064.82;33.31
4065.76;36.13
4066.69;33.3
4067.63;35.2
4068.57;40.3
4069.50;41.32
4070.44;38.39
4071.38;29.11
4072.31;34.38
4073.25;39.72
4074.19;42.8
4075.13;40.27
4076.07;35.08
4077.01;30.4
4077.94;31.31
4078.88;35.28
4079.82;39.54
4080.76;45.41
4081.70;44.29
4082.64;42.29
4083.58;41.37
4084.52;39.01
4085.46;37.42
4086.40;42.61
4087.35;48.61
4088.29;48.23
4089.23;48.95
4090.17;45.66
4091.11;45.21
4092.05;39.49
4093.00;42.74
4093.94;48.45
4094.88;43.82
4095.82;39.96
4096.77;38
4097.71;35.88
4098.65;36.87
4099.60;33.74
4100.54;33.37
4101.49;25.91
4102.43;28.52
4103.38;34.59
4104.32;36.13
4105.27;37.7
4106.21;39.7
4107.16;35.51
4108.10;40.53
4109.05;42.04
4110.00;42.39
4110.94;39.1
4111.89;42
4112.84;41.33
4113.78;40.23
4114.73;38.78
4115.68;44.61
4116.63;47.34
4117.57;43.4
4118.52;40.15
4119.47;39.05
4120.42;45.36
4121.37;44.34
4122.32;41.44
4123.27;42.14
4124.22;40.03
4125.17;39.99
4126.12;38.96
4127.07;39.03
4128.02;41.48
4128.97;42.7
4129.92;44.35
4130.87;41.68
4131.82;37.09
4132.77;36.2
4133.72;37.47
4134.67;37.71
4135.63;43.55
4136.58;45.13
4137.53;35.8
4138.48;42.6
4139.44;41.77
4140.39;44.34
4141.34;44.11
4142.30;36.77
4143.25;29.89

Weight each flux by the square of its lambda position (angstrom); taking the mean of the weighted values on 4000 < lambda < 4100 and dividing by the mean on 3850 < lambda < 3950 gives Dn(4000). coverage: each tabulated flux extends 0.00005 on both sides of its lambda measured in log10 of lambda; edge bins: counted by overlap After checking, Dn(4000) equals 1.79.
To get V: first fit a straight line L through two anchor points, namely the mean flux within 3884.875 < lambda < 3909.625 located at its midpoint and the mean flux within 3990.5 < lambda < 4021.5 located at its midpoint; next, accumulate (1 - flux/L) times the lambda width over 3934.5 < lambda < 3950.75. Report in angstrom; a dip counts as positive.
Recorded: 5.6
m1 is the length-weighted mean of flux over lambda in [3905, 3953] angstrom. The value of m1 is 23.3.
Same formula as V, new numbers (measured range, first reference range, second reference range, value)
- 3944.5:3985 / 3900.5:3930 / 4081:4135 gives 6.9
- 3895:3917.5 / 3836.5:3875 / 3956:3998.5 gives -3.4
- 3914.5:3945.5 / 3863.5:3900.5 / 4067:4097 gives 9.5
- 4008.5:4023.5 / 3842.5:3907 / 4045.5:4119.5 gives -3.1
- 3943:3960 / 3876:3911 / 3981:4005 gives 1.4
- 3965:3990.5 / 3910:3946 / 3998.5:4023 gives 5.6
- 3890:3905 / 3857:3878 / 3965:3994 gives -1.6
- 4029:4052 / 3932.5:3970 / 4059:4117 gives -3.6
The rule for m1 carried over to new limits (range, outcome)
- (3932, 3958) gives 22.4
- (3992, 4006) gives 36.8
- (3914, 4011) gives 26.5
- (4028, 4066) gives 37.7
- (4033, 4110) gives 38.5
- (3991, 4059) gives 39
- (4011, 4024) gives 42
